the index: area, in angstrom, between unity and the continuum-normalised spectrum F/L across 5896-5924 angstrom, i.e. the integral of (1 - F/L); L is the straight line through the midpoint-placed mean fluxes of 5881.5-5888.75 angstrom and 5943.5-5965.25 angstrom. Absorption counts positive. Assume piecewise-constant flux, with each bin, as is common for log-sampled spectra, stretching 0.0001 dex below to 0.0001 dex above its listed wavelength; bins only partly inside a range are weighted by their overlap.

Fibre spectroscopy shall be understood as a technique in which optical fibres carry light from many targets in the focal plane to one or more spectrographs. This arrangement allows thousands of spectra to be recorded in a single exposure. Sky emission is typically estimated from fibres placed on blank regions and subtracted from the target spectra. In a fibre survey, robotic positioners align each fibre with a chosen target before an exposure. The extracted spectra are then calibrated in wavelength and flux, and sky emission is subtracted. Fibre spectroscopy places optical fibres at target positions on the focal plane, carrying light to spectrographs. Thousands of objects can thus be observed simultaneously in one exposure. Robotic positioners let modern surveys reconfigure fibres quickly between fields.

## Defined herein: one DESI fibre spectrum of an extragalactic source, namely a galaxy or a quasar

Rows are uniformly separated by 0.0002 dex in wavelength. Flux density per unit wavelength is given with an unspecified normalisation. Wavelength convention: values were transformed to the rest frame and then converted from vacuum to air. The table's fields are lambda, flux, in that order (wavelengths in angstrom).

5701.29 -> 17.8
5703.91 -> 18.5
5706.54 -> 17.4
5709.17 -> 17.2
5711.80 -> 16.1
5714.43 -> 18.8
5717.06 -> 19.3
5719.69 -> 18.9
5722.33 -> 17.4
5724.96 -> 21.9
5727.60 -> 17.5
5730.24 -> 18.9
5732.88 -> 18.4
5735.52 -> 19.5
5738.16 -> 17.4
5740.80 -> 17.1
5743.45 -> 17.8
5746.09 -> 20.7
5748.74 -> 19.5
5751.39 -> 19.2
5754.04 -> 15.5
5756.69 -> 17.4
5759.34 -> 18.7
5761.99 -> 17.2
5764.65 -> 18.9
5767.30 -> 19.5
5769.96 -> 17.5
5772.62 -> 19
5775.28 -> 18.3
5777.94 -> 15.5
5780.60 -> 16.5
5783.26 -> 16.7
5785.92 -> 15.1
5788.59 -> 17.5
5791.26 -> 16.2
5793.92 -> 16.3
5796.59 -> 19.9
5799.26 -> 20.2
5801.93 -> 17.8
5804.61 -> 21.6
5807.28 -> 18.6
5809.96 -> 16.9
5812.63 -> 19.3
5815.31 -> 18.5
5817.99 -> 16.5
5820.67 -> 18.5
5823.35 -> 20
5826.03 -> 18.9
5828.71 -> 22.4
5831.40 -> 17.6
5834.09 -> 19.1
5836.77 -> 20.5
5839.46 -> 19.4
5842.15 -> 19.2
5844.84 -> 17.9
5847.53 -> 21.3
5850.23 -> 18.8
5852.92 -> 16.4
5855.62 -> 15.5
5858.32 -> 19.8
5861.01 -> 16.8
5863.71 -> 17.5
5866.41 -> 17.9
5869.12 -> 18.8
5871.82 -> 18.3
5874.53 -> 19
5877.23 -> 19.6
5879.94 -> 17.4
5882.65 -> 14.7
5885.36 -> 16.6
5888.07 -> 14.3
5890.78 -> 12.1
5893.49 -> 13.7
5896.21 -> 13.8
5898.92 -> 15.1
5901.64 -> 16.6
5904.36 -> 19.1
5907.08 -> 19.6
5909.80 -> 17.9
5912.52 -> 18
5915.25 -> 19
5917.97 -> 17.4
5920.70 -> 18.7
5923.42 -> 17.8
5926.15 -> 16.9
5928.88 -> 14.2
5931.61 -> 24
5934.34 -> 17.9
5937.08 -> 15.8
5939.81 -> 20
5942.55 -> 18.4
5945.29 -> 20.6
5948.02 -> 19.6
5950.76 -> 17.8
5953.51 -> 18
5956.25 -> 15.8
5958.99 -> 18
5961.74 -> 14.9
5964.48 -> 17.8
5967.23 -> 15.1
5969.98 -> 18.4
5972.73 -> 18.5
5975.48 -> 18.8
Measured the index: -2.55 angstrom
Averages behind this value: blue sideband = 15.3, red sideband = 17.8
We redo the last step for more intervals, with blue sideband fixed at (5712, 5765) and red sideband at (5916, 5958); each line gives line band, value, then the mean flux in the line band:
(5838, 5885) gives 0.48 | 18.1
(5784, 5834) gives -0.20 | 18.4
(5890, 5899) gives 2.31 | 13.6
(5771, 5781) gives 0.54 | 17.4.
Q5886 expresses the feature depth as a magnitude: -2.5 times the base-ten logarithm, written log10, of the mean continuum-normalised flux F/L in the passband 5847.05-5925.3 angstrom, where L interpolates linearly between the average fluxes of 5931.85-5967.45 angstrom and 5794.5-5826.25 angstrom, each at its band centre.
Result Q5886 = 0.07 mag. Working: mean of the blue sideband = 18.8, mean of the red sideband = 18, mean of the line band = 17.2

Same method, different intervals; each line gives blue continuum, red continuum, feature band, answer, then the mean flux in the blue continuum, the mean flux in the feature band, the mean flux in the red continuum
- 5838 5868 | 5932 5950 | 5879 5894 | 0.244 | 18.2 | 14.8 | 19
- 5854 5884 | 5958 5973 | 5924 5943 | -0.056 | 17.7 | 18.1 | 17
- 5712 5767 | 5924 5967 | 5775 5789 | 0.121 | 18.5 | 16.4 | 17.9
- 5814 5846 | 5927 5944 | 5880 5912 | 0.170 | 19.1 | 15.9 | 18.3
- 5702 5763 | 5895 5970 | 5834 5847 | -0.081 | 18.3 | 19.4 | 17.7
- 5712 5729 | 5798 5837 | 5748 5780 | 0.056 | 18.8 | 18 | 19.1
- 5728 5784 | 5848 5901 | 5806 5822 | -0.040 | 18.1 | 18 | 16.7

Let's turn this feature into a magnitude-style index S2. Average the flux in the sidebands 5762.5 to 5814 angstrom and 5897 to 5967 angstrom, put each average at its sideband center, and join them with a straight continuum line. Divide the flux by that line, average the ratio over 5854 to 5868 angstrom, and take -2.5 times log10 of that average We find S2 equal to 0.03 mag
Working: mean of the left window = 18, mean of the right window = 17.9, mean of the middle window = 17.5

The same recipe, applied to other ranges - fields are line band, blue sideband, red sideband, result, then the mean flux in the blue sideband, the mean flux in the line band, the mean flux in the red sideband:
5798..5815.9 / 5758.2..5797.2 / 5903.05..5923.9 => -0.08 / 17.5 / 19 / 18.5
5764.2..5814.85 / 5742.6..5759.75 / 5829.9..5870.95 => 0.03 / 18.4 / 18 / 18.4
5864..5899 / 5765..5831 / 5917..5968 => 0.11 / 18.2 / 16.3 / 17.9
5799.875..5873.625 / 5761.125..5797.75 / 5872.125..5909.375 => -0.11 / 17.4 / 18.7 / 16.4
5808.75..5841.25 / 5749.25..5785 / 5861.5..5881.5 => -0.06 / 17.7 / 19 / 18.2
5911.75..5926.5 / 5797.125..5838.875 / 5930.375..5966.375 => 0.03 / 19.1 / 18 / 18.3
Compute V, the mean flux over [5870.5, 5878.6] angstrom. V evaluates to 19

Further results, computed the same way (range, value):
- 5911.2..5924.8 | 18.2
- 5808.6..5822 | 17.9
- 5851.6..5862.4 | 17.1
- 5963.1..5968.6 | 16.5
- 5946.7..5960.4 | 17.8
